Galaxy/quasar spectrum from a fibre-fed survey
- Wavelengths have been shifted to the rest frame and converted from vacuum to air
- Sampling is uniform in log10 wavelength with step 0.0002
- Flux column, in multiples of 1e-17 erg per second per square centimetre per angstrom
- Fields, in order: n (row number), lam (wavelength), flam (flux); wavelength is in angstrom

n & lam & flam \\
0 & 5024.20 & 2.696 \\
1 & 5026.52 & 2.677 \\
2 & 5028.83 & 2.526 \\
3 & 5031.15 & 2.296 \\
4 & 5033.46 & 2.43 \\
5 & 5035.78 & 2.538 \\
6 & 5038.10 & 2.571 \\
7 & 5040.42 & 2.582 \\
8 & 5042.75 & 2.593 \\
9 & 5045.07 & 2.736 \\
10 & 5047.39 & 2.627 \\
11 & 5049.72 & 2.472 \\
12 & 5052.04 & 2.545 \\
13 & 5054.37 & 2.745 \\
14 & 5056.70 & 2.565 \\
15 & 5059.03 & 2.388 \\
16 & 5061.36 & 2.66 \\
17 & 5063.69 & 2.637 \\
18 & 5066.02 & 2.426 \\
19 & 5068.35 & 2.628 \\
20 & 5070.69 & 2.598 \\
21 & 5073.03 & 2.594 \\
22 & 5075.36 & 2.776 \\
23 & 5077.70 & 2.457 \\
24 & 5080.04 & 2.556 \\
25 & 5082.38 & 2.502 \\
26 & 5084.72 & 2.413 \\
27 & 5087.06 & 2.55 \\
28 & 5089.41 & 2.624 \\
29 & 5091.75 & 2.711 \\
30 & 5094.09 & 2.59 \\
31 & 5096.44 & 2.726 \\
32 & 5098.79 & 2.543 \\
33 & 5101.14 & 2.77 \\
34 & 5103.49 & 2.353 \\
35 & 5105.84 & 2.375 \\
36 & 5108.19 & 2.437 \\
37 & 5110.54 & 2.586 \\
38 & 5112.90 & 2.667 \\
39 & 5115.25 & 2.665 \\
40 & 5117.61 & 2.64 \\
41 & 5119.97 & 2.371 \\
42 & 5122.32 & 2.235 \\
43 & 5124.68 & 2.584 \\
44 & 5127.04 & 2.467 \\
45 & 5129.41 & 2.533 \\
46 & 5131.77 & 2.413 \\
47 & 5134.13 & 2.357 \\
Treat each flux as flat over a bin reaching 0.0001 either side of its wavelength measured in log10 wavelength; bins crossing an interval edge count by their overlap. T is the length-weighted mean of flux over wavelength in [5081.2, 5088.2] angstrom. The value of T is 2.49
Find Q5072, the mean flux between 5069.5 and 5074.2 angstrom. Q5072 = 2.59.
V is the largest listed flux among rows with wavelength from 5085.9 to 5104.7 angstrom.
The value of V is 2.77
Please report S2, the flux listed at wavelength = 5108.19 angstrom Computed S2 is 2.437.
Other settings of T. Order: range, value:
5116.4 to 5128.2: 2.46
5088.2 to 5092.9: 2.67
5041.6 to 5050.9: 2.61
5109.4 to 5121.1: 2.59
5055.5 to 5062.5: 2.54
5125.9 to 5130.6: 2.5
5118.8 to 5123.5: 2.31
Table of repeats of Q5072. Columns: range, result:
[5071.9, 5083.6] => 2.58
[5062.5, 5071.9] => 2.57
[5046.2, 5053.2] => 2.55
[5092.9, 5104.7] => 2.6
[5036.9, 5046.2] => 2.62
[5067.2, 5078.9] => 2.61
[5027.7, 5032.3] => 2.41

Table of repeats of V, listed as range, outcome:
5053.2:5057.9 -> 2.745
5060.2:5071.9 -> 2.66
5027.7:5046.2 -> 2.736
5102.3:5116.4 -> 2.667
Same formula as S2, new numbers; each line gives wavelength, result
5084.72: 2.413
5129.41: 2.533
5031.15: 2.296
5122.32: 2.235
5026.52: 2.677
